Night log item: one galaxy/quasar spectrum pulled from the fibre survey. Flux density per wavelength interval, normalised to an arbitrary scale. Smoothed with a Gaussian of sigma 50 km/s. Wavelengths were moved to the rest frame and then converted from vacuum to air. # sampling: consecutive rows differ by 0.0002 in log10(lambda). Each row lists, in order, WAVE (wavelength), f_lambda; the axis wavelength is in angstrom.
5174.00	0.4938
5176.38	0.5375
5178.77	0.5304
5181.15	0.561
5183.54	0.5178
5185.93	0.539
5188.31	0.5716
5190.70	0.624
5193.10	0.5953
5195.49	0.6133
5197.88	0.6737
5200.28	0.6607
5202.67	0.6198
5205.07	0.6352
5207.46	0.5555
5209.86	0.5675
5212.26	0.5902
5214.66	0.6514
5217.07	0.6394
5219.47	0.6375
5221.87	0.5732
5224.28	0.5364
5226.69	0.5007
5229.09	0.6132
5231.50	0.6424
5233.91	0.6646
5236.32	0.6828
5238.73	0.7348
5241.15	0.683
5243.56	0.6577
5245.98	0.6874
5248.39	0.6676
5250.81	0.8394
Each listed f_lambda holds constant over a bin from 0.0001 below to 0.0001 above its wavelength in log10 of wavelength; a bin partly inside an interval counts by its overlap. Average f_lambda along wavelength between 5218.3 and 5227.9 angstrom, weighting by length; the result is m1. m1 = 0.562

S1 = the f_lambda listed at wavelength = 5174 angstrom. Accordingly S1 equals 0.4938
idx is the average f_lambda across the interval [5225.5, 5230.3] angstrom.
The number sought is 0.558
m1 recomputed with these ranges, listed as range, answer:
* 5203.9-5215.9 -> 0.6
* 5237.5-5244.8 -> 0.691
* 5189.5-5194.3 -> 0.609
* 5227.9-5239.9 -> 0.668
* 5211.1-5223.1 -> 0.618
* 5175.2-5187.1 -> 0.537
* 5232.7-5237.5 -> 0.674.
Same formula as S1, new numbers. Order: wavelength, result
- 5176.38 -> 0.5375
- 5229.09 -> 0.6132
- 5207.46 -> 0.5555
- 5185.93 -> 0.539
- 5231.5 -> 0.6424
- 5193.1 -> 0.5953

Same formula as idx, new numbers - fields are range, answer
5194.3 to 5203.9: 0.642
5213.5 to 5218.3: 0.645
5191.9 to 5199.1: 0.627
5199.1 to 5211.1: 0.608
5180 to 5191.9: 0.563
